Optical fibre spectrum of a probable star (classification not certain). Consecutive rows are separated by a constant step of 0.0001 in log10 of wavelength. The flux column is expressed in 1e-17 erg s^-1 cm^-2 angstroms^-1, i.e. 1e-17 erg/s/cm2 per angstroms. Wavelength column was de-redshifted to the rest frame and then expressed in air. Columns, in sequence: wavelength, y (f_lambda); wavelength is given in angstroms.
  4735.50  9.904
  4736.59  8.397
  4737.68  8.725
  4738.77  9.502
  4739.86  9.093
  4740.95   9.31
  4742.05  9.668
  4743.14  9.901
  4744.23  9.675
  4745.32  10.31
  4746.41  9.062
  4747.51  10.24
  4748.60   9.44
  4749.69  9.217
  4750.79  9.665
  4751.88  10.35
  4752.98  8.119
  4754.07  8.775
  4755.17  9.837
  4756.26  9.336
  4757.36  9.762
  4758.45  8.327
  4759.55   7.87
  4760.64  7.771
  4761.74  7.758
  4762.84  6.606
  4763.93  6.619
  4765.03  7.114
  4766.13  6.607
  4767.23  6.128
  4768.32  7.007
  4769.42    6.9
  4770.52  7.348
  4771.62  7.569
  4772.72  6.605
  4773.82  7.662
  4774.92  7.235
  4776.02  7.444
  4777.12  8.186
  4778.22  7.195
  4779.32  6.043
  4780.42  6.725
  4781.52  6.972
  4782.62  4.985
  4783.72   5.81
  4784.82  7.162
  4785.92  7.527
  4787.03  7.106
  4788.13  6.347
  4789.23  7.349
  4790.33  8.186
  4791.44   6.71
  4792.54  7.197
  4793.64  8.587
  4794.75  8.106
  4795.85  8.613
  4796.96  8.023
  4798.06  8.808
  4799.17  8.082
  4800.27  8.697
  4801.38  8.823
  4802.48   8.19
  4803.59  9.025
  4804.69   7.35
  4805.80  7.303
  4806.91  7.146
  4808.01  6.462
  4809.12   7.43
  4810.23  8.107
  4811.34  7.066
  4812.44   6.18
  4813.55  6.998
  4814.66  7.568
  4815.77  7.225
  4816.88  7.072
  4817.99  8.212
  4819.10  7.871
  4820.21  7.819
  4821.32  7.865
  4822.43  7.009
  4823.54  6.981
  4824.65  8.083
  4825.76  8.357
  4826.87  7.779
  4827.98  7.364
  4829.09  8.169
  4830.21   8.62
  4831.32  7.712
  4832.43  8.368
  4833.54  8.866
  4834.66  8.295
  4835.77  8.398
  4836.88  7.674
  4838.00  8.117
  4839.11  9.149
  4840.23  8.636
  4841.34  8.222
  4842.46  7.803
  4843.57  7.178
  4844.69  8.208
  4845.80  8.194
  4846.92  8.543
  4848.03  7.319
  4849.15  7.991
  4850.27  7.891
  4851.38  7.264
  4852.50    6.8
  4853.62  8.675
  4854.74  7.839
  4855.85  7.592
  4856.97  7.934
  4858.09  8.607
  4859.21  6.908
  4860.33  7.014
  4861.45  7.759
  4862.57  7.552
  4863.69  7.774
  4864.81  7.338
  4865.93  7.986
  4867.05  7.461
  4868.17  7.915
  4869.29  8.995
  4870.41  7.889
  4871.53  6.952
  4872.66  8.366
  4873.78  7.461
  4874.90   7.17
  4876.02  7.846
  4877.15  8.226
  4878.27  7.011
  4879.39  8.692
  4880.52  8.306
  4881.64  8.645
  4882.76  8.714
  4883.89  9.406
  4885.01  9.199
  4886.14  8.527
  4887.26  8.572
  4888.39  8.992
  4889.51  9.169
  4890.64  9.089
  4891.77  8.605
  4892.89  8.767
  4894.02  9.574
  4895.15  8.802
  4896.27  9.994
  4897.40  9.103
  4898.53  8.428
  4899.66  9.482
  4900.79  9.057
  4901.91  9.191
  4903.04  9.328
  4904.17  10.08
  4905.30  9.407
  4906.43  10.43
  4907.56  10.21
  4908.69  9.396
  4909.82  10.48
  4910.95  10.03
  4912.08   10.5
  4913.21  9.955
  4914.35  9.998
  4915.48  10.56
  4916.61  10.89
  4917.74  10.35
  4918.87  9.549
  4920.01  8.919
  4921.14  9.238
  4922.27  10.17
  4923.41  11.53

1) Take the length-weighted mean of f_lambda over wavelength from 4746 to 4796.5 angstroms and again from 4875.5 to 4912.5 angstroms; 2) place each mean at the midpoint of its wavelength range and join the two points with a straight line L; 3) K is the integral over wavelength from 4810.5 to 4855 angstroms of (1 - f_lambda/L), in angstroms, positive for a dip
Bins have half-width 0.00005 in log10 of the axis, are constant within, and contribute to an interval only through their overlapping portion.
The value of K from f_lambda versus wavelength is 3.1 angstroms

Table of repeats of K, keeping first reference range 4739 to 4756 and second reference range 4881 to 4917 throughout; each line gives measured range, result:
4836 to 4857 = 3.4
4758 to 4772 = 3.4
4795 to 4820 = 4.6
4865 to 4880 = 2.6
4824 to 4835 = 1.5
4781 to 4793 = 3.3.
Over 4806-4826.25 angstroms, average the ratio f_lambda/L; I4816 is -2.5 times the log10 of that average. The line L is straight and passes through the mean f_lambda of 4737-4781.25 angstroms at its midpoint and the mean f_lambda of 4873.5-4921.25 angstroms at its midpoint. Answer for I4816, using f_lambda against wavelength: 0.17 mag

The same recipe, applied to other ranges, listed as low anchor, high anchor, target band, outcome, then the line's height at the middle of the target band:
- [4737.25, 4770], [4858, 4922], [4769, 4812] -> 0.17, 8.68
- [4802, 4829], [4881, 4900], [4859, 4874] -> 0.11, 8.53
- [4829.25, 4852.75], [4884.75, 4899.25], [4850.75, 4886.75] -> 0.08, 8.57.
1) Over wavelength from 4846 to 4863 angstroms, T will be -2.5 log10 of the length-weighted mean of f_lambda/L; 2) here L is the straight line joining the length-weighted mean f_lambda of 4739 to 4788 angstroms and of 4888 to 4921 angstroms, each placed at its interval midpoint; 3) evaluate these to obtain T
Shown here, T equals 0.17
